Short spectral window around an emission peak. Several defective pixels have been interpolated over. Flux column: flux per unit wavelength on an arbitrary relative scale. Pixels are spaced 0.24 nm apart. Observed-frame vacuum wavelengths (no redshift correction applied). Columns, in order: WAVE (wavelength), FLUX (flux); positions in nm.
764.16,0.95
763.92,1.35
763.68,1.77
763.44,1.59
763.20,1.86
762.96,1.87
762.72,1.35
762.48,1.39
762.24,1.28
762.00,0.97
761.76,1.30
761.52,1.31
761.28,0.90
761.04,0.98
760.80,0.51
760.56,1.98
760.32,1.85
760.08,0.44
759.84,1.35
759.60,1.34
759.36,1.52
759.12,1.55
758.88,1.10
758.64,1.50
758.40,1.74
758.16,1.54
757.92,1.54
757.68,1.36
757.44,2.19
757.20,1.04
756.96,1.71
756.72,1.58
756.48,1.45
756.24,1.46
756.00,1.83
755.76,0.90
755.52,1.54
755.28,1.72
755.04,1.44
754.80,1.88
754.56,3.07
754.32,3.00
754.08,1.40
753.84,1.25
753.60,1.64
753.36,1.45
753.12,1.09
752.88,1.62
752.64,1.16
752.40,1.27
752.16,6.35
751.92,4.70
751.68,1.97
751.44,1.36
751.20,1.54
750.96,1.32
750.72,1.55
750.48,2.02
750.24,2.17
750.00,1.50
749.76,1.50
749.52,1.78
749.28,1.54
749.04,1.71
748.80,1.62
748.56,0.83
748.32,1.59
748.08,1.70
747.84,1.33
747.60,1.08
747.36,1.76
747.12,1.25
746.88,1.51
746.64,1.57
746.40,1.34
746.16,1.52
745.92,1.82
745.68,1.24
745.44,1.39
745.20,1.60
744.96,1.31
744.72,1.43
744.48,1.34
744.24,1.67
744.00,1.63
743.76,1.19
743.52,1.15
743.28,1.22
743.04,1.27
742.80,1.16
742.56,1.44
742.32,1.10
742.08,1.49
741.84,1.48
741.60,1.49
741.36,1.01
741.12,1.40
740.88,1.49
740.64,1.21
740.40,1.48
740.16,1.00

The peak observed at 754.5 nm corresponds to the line [N II] 6583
